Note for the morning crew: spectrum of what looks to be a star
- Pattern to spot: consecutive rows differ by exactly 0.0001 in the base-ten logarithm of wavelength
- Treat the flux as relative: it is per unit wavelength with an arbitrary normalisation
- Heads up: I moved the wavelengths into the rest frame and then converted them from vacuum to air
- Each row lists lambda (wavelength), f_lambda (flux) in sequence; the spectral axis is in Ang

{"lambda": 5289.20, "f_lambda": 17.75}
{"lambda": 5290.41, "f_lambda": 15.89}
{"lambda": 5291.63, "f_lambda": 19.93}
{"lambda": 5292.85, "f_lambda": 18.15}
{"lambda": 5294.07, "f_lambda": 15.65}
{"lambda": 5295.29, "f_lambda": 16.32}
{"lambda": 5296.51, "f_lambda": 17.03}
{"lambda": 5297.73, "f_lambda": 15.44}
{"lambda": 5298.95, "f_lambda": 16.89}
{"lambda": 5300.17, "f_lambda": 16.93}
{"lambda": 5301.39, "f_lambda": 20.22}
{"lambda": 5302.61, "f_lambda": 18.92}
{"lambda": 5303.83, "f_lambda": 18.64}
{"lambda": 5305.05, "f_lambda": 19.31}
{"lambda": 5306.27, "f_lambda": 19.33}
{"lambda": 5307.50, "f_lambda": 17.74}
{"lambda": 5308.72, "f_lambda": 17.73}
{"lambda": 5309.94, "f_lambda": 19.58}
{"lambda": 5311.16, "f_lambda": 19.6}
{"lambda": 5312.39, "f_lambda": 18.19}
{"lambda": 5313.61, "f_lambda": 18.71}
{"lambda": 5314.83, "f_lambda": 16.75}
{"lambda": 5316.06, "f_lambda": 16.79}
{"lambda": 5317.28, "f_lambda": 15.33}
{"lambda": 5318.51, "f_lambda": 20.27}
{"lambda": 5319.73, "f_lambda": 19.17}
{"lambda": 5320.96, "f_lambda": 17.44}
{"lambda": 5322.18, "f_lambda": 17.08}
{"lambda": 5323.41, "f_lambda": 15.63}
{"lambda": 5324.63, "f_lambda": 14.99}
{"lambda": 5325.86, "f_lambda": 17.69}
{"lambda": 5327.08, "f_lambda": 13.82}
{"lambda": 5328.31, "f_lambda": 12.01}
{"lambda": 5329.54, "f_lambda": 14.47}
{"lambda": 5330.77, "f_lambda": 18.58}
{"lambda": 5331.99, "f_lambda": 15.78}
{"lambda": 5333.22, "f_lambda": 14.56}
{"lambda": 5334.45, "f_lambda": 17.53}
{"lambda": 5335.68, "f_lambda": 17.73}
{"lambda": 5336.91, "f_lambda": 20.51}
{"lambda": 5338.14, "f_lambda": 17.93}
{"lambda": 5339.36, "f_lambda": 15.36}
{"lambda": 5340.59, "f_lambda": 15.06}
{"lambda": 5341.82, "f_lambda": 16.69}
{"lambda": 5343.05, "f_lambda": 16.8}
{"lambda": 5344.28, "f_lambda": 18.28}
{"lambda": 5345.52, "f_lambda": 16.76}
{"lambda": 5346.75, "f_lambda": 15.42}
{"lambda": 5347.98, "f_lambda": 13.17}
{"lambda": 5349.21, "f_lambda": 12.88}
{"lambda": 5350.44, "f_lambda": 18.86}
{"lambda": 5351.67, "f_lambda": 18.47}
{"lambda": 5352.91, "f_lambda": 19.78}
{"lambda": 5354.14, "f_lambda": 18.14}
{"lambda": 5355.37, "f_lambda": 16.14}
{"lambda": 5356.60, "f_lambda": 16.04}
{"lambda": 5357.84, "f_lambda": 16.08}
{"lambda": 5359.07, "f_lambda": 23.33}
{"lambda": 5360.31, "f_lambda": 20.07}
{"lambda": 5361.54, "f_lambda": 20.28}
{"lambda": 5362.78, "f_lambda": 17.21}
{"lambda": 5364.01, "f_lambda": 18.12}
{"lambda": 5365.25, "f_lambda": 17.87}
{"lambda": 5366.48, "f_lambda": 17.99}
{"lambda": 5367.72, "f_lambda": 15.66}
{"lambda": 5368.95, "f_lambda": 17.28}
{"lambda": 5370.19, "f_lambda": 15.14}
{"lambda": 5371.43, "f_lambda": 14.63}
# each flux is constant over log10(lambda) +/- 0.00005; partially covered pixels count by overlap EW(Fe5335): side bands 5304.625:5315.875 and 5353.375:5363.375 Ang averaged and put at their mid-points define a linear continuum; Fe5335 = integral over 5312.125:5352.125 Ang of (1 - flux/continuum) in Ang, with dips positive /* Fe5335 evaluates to 4.0 Ang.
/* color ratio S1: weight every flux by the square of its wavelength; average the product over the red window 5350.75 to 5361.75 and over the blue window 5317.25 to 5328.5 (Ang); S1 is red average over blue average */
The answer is 1.1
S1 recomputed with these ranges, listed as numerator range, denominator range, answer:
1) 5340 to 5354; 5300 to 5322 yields 0.92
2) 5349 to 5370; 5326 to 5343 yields 1.12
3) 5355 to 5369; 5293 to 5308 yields 1.04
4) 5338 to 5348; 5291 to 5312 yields 0.91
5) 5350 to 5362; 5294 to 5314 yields 1.05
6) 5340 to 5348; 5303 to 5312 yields 0.87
